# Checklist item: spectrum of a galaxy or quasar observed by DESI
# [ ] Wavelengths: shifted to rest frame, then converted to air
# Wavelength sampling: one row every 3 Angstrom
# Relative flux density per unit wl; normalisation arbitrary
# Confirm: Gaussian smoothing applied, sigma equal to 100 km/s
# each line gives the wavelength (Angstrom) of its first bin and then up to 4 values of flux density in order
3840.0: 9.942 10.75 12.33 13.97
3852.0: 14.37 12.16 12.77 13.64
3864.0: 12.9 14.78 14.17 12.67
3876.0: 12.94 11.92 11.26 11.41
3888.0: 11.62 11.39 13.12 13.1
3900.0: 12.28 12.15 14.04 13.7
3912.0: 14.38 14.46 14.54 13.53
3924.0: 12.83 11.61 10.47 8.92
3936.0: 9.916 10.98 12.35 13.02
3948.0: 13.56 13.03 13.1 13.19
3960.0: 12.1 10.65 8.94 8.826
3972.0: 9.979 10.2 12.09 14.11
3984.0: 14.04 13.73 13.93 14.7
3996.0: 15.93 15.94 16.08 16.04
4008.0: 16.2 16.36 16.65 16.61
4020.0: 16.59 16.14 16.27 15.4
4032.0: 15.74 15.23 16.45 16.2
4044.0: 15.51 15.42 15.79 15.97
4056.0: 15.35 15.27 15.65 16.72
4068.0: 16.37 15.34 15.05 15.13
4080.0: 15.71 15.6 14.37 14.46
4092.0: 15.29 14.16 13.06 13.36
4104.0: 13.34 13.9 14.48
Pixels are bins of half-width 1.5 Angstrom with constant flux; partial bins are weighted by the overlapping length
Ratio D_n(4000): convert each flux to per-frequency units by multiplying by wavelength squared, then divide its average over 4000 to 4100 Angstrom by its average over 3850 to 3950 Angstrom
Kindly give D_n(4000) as 1.33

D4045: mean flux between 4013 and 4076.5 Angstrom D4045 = 15.9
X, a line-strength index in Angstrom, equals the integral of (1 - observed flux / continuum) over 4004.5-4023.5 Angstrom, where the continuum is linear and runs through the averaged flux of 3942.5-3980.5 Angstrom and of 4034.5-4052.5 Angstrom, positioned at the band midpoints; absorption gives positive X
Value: -2.8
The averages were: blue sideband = 11.6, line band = 16.4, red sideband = 15.8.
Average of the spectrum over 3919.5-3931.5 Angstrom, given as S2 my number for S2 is 12.1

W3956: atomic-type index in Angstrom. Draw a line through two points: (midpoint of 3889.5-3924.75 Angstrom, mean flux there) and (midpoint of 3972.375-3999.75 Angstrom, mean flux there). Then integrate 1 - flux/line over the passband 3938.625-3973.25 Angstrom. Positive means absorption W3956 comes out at 4.7 Angstrom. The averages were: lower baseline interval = 13.3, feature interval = 11.7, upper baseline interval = 13.6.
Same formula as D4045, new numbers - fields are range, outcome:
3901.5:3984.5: 12.1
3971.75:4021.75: 14.8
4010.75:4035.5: 16.1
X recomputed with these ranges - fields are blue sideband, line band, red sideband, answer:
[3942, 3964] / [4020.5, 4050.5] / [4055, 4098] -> -3.03 Angstrom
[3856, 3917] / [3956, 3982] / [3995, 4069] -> 6.47 Angstrom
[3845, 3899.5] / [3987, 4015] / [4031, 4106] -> -2.43 Angstrom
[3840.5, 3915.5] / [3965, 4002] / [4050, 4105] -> 3.00 Angstrom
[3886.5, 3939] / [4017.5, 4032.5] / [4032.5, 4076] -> -1.04 Angstrom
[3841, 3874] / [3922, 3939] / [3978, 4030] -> 4.08 Angstrom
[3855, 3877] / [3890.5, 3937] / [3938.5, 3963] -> 1.27 Angstrom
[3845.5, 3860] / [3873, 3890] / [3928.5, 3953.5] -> 1.05 Angstrom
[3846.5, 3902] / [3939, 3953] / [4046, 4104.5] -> 0.86 Angstrom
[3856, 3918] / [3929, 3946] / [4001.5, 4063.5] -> 3.78 Angstrom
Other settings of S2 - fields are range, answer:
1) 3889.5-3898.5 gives 12.5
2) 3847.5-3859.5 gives 13.3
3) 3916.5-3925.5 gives 13.6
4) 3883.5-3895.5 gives 11.9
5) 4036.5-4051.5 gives 15.9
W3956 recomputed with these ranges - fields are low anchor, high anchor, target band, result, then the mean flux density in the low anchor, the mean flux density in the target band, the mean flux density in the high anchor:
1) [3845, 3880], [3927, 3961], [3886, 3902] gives 0.6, 13.2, 12.3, 11.9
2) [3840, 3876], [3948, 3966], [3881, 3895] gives 1.1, 13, 11.7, 12.2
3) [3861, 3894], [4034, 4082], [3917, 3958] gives 4.3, 12.6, 12.2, 15.7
